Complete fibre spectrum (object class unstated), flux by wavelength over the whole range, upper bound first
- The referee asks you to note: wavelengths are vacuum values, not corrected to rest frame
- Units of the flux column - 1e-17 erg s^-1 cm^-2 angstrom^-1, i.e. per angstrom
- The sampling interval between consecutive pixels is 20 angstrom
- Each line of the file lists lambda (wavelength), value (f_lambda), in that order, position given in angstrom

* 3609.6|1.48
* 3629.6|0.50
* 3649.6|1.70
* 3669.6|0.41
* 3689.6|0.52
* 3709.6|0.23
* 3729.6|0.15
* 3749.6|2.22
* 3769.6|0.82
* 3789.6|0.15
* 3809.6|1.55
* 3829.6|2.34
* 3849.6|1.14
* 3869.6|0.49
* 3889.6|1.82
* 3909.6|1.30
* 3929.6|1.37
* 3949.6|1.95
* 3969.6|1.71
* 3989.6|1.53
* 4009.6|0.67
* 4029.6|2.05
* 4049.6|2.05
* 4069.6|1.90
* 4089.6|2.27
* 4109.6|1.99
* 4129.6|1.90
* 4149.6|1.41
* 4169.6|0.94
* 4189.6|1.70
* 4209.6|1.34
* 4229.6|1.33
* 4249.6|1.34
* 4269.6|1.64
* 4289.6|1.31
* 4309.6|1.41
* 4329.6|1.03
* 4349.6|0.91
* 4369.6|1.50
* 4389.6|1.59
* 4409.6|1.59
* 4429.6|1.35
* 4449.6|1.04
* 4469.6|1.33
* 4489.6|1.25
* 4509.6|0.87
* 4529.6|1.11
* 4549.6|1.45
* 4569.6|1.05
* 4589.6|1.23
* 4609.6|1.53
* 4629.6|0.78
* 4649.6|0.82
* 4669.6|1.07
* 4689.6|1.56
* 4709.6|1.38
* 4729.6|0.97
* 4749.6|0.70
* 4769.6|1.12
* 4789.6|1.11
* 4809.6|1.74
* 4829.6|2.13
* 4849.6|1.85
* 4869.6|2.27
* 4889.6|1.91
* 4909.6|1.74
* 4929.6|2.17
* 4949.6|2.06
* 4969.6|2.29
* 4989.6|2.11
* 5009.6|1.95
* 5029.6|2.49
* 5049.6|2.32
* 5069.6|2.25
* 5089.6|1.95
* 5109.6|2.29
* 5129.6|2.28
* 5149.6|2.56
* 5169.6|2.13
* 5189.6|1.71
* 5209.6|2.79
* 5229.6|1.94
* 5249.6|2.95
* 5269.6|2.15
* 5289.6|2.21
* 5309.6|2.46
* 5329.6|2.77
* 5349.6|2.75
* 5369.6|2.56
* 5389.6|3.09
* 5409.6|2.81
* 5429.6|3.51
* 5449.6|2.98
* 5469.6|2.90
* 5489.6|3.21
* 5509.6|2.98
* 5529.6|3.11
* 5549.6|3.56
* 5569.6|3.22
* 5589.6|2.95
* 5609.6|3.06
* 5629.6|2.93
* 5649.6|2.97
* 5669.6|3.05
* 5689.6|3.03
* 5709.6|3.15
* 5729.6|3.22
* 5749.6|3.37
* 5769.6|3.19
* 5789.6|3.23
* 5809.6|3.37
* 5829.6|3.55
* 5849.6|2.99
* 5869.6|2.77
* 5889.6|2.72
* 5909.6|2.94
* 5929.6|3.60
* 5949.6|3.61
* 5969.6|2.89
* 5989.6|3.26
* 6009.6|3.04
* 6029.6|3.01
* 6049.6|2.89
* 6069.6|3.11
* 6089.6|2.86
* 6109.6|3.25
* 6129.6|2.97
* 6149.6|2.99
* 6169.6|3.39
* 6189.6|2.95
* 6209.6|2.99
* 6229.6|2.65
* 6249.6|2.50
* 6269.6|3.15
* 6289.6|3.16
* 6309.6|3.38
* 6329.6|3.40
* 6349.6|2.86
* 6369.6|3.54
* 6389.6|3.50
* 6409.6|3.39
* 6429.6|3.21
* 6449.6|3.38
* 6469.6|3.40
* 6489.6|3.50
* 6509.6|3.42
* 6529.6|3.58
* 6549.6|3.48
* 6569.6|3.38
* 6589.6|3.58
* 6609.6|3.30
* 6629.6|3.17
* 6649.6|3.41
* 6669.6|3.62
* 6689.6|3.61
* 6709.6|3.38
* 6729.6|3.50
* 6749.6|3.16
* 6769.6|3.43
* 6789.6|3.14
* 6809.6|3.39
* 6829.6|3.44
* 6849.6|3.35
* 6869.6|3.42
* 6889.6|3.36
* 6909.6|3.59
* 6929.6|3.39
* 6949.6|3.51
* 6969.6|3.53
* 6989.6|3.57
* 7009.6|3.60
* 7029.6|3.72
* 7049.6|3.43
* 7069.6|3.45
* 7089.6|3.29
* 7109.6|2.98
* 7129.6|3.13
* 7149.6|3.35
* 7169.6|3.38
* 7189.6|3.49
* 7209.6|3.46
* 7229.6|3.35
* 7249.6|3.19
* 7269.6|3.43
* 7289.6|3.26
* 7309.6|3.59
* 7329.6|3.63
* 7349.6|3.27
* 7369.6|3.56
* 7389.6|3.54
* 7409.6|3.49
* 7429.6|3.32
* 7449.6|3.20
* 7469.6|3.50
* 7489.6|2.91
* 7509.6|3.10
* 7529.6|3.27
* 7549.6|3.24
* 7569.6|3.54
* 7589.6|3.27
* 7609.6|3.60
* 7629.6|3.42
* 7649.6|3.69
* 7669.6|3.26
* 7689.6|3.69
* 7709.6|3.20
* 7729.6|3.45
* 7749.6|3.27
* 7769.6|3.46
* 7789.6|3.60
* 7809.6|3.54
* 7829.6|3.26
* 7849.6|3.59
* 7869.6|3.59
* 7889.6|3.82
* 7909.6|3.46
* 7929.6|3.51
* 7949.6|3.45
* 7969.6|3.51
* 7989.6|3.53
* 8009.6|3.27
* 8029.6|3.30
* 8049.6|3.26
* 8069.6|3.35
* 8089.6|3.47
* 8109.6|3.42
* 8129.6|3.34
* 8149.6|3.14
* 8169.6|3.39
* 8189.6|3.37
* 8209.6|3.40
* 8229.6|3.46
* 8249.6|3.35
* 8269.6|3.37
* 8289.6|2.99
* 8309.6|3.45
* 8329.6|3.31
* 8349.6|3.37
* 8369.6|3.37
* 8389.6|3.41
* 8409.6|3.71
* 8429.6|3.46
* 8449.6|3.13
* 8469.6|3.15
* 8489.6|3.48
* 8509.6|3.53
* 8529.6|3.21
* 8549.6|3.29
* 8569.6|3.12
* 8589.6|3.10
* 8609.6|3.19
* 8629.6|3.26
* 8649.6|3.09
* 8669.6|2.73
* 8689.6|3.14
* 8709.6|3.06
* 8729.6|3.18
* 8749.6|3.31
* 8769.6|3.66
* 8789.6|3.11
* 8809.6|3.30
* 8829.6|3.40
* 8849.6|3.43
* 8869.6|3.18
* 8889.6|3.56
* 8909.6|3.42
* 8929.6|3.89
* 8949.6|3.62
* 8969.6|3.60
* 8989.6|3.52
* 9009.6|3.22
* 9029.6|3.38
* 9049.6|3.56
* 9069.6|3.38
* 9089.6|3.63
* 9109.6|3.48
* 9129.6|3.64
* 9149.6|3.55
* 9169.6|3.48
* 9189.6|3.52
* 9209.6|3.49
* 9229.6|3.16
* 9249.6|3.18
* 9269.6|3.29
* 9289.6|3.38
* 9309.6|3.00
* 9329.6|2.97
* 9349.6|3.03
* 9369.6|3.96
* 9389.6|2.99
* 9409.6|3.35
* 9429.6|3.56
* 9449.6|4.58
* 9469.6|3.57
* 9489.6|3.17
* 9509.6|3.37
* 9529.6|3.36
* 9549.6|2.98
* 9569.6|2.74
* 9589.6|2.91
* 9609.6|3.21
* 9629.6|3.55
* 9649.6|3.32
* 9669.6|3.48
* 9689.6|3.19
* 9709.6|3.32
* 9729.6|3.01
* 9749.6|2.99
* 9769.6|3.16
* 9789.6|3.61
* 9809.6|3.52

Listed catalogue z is 0.205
